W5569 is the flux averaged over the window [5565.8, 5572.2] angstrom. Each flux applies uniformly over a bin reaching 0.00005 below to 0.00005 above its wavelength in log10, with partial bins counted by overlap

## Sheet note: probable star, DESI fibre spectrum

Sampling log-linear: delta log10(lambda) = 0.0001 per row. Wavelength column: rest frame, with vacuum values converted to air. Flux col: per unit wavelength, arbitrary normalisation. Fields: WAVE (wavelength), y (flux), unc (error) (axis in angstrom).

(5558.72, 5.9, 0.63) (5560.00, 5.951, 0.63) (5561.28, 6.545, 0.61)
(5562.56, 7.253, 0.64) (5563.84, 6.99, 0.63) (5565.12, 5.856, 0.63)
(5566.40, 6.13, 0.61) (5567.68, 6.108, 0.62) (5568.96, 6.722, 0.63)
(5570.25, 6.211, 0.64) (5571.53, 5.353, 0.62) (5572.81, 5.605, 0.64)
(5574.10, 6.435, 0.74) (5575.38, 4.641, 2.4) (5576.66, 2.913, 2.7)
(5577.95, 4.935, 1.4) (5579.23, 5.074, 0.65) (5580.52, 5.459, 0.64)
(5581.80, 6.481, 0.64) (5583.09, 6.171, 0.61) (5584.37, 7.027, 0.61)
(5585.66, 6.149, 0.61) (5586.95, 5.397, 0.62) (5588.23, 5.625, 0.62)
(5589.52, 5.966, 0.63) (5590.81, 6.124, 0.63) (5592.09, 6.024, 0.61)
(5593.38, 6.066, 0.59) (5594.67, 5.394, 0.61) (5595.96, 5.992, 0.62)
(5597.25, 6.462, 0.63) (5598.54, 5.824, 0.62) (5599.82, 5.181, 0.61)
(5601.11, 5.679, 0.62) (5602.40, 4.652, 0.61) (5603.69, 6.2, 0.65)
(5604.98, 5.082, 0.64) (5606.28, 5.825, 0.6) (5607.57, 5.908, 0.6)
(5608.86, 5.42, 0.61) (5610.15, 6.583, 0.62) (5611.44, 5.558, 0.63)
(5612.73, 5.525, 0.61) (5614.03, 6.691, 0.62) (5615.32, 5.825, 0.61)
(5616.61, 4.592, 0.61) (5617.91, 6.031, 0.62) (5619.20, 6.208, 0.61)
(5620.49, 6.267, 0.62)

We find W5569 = 6.1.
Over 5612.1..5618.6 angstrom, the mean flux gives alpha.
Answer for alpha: 5.73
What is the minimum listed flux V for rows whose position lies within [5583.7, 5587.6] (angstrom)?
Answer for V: 5.397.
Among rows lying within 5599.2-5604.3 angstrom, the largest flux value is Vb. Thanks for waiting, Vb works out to 6.2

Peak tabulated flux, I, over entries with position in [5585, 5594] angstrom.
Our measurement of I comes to 6.149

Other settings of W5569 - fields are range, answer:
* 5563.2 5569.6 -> 6.37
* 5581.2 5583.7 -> 6.31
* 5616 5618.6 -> 5.33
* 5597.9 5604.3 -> 5.51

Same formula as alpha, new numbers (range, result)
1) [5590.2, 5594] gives 6.08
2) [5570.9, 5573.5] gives 5.49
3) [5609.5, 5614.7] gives 6.09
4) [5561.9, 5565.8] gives 6.7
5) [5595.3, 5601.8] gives 5.82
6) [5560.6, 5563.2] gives 6.89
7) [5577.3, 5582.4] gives 5.48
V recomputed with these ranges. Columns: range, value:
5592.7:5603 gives 4.652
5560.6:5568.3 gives 5.856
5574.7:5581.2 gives 2.913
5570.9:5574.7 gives 5.353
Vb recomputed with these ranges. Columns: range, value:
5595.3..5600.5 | 6.462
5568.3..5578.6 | 6.722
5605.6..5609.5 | 5.908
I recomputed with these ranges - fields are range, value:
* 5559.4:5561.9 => 6.545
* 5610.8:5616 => 6.691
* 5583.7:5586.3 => 7.027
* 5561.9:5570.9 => 7.253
